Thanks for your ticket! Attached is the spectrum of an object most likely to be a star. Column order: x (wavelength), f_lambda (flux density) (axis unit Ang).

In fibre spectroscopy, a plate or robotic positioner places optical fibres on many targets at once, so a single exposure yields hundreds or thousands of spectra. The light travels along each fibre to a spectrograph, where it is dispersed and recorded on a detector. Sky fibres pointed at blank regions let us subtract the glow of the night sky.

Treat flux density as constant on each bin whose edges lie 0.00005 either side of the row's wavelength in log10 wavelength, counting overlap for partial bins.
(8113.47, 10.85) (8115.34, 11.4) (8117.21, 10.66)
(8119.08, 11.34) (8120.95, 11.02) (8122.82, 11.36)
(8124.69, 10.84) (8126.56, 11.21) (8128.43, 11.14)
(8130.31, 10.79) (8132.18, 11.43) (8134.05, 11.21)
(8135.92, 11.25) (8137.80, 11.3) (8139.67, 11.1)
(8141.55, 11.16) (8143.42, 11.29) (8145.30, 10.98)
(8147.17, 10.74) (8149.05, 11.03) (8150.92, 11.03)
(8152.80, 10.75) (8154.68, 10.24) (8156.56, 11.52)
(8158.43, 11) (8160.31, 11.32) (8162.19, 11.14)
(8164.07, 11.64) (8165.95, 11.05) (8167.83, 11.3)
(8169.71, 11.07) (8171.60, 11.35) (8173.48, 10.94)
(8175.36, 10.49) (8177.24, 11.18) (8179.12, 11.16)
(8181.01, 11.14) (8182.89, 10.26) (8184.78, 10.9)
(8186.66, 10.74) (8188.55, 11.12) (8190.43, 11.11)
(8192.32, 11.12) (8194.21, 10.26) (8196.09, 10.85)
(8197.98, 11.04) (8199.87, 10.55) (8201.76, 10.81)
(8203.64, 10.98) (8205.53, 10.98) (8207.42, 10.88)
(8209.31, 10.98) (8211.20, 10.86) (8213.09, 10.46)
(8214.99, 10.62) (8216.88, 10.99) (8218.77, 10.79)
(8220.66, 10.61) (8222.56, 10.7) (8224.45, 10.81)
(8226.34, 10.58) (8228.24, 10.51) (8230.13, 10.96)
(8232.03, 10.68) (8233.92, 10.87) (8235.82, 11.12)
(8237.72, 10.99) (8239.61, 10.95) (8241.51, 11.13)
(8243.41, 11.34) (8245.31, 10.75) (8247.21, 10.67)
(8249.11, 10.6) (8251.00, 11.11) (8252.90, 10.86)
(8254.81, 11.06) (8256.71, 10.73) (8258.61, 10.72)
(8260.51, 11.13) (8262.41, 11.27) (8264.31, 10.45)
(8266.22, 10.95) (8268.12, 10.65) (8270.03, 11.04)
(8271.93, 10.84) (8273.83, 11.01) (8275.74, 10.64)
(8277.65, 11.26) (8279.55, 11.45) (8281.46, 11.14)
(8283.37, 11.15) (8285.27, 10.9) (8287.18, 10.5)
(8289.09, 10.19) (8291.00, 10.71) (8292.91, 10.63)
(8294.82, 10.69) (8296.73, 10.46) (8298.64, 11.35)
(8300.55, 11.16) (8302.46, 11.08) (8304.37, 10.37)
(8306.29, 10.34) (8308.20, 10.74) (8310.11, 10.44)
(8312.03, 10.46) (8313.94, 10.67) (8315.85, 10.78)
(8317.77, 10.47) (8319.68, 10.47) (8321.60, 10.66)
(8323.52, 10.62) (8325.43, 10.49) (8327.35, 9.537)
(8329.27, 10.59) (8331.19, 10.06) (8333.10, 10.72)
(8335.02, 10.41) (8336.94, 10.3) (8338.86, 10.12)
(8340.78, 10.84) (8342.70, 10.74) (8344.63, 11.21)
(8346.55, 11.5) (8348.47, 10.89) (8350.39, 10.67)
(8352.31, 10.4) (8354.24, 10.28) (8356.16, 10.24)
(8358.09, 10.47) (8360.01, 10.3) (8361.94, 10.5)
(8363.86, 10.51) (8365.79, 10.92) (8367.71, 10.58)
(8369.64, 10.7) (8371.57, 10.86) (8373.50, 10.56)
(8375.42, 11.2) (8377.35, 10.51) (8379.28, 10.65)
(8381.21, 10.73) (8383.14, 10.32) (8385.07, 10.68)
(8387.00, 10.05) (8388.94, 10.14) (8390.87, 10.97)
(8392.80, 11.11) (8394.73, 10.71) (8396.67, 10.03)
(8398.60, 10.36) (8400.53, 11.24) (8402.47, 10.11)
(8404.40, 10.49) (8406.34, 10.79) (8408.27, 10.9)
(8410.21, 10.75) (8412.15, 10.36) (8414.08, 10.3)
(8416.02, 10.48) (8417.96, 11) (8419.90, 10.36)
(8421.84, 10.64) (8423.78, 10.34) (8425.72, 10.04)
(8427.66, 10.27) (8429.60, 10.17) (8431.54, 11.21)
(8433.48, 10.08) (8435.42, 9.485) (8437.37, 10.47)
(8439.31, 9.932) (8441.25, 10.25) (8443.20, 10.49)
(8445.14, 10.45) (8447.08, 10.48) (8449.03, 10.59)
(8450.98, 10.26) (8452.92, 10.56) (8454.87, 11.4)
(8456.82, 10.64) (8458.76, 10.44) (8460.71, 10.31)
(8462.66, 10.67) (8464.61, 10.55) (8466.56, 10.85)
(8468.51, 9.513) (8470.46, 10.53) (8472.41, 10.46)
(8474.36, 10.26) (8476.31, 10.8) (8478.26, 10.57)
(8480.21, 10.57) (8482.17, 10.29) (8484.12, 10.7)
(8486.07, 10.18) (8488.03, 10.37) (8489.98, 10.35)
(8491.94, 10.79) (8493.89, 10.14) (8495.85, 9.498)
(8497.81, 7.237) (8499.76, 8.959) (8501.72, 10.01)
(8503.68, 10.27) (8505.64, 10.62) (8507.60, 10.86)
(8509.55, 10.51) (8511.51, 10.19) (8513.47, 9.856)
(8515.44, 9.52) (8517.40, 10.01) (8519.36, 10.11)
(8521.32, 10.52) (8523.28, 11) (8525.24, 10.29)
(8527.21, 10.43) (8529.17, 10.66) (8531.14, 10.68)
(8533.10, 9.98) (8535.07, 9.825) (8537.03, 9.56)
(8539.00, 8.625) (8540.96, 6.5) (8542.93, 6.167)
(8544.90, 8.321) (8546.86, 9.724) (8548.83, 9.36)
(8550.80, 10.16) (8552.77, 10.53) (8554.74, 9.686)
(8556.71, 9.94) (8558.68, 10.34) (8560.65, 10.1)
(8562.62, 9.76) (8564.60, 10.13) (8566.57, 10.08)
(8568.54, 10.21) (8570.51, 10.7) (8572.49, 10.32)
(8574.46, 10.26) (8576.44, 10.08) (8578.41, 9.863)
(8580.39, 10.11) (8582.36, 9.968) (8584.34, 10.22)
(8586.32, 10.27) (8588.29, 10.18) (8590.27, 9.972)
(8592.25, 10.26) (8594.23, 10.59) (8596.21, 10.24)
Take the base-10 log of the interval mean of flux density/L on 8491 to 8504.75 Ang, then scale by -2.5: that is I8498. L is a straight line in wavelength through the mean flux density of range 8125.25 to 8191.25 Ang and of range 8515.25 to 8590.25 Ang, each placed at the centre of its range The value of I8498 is 0.05 mag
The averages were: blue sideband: 11.1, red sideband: 9.85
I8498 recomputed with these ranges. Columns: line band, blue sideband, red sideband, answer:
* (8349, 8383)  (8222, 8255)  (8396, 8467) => 0.00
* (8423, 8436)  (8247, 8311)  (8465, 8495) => 0.03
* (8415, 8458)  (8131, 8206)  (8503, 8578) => -0.02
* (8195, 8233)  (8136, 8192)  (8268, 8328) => 0.01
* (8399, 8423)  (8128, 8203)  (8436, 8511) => -0.02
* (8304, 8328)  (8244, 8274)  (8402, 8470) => 0.03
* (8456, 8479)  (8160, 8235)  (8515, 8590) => -0.04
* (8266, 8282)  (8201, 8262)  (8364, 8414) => -0.02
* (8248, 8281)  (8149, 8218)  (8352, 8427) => -0.01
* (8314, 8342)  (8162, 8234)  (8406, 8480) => 0.02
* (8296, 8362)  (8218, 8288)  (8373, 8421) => 0.02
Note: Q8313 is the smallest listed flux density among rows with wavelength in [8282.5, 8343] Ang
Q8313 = 9.537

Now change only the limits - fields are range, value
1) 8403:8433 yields 10.04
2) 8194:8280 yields 10.26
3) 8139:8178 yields 10.24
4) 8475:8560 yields 6.167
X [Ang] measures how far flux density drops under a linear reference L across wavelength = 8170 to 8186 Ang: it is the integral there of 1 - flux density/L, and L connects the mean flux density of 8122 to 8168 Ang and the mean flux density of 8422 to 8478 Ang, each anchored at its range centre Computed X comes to 0.2 Ang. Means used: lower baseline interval 11.1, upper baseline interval 10.4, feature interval 10.9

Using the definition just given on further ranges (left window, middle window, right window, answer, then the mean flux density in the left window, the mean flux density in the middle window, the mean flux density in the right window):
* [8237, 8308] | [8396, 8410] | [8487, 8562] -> -0.37 Ang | 10.9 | 10.6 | 9.78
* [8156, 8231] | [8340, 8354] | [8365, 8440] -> -0.30 Ang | 10.9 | 10.9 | 10.5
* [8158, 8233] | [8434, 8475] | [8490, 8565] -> -1.62 Ang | 10.9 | 10.4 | 9.76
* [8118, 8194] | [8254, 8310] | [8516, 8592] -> -0.85 Ang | 11.1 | 10.8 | 9.86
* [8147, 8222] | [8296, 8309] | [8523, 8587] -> -0.28 Ang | 10.9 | 10.8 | 9.8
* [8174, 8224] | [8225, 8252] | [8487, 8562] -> -0.43 Ang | 10.8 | 10.9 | 9.78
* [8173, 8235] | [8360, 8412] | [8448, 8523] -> -0.78 Ang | 10.8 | 10.6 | 10.3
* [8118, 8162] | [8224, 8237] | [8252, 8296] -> 0.17 Ang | 11.1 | 10.8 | 10.9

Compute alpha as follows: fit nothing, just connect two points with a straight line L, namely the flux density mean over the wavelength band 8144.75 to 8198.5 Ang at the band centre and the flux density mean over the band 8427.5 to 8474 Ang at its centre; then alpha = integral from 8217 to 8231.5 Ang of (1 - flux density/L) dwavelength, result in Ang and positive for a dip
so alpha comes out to 0.2 Ang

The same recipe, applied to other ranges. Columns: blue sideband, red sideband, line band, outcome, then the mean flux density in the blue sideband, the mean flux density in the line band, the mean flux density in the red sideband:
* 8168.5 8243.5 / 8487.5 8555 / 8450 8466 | -1.0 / 10.9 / 10.6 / 9.75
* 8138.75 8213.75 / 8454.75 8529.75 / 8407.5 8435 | -0.1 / 11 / 10.5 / 10.3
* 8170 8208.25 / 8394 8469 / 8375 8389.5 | 0.0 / 10.9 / 10.5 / 10.5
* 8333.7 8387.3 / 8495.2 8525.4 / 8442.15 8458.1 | -0.6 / 10.6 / 10.6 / 9.96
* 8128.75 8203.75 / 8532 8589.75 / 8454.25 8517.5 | -1.8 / 11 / 10.2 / 9.69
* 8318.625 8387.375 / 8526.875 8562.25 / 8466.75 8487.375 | -1.2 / 10.6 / 10.4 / 9.47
